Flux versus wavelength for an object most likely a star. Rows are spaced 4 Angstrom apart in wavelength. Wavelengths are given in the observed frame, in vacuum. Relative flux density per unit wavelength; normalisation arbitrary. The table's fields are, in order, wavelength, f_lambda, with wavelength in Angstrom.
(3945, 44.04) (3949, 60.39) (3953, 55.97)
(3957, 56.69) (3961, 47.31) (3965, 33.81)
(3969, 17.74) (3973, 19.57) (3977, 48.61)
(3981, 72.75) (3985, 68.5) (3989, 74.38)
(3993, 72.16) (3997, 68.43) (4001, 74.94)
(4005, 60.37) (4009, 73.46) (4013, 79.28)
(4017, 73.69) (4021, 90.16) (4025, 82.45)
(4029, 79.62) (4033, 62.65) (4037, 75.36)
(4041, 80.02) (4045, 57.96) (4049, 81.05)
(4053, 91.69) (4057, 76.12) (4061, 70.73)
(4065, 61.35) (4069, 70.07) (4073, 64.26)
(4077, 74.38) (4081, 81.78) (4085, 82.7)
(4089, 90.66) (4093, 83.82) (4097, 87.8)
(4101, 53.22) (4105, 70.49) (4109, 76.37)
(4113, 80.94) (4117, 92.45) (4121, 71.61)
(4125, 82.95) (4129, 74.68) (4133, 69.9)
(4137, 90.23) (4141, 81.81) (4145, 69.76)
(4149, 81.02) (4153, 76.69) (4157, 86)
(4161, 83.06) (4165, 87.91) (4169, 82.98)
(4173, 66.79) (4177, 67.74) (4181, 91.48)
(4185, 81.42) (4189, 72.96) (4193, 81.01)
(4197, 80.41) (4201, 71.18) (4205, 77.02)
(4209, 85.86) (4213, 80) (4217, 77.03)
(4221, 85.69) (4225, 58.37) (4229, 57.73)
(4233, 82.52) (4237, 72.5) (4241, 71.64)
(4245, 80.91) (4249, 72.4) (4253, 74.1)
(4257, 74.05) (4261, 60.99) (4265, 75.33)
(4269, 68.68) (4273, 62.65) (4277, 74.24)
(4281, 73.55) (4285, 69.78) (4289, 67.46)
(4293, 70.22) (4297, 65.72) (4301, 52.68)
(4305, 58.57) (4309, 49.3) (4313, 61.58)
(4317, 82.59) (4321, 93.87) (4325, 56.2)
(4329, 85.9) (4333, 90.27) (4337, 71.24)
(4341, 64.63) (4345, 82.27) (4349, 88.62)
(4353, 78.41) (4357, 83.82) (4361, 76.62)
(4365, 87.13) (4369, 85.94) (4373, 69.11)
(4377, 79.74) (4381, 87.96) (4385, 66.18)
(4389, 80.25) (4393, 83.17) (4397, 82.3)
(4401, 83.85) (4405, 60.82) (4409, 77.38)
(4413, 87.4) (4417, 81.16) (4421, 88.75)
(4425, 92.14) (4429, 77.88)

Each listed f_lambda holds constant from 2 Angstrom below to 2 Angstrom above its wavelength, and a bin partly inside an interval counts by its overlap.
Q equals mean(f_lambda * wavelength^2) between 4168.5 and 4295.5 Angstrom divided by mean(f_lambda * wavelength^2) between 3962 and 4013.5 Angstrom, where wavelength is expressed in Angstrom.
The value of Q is 1.43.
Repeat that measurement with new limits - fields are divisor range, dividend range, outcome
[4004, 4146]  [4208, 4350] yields 1.04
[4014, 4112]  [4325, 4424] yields 1.22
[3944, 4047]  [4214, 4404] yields 1.37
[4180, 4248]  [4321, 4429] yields 1.12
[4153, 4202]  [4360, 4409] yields 1.09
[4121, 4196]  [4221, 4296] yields 0.94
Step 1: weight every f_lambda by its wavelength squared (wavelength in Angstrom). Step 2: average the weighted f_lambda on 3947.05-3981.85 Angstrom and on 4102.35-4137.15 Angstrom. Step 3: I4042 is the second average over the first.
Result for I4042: 1.87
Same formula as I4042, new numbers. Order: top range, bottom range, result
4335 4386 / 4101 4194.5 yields 1.11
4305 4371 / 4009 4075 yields 1.19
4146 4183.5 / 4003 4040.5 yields 1.14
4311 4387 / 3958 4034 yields 1.47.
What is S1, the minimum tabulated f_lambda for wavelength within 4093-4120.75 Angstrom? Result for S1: 53.22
